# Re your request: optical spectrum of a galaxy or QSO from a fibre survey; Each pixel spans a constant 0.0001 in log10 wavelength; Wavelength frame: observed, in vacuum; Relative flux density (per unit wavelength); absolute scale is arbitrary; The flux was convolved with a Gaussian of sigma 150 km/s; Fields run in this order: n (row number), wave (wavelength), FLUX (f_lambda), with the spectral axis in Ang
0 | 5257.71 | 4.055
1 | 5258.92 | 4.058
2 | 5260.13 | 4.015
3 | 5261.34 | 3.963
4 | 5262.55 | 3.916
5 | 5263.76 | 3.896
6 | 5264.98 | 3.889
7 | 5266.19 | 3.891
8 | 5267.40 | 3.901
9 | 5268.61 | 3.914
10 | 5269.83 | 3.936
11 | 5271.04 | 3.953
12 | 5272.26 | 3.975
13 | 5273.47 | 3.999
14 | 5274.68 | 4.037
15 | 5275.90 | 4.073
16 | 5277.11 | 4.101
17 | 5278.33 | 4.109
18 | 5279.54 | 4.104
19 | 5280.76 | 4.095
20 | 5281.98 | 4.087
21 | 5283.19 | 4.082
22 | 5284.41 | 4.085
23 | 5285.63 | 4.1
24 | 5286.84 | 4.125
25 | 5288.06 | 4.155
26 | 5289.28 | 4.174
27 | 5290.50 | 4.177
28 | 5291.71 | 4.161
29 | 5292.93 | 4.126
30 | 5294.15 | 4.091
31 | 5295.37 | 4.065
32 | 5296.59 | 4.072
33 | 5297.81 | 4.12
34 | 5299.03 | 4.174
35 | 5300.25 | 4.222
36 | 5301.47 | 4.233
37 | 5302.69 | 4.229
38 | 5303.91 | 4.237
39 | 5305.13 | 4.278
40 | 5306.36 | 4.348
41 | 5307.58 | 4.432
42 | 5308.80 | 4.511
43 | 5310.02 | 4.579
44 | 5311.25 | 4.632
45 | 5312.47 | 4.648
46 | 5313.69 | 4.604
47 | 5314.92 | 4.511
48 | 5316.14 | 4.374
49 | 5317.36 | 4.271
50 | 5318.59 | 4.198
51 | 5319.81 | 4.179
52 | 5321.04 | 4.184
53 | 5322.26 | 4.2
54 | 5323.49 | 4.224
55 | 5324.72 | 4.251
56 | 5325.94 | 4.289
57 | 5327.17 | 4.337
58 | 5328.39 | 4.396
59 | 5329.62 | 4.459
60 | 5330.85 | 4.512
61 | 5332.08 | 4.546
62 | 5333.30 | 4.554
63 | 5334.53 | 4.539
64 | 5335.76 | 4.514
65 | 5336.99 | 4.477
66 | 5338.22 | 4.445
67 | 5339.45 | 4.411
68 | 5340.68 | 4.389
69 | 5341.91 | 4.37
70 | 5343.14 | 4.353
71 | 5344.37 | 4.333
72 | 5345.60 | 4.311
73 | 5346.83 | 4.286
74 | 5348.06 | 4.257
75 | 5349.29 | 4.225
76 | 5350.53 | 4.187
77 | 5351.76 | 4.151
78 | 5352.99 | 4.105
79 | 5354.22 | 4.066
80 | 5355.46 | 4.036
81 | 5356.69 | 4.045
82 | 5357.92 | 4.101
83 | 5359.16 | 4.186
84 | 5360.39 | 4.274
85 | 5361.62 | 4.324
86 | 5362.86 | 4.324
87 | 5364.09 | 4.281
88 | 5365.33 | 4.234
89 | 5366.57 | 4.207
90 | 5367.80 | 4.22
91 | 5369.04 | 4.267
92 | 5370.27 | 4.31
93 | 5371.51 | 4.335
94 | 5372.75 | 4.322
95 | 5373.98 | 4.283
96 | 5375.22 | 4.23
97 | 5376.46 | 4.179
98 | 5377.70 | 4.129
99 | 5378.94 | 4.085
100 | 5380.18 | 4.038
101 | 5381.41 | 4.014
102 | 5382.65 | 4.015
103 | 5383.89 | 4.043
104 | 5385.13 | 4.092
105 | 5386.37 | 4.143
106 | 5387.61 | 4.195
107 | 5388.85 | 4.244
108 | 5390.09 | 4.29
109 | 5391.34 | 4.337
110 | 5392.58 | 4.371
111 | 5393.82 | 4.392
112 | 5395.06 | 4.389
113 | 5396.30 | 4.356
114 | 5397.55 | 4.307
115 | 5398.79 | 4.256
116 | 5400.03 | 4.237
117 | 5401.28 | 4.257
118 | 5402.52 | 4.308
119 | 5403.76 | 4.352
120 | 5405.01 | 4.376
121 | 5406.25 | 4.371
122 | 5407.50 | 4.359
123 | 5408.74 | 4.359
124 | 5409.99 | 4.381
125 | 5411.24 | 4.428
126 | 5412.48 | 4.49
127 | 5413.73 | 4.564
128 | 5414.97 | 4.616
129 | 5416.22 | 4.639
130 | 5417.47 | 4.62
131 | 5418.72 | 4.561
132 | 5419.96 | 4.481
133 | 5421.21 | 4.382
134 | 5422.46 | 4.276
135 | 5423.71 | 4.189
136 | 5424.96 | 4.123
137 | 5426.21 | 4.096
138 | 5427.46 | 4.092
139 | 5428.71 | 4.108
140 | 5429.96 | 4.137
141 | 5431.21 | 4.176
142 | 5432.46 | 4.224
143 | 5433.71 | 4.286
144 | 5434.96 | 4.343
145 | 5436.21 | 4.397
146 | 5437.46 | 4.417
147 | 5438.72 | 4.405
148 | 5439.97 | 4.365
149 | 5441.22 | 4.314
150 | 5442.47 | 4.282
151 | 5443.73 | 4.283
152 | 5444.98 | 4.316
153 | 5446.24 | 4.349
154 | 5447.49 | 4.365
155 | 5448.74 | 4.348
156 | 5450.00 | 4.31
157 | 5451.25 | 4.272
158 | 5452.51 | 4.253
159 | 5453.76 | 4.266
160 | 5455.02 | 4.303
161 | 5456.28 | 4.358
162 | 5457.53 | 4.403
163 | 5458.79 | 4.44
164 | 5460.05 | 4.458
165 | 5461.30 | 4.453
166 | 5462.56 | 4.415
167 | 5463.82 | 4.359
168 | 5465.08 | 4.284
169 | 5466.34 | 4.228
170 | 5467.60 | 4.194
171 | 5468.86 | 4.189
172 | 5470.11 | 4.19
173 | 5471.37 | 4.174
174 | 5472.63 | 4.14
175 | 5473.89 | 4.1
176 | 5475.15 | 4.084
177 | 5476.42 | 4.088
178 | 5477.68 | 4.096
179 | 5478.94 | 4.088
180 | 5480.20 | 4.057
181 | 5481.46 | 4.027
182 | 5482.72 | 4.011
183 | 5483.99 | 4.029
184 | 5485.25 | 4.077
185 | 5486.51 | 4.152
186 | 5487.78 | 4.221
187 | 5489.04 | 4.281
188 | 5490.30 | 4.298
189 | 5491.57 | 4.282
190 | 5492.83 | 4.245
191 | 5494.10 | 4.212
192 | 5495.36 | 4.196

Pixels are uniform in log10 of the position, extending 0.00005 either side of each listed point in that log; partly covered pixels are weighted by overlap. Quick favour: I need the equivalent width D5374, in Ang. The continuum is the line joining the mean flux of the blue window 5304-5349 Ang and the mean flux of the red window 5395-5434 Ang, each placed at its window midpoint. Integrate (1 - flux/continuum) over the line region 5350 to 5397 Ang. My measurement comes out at 1.7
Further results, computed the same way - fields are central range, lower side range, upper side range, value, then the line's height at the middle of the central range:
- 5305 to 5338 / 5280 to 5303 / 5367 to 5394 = -2.0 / 4.16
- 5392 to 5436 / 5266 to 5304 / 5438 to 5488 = -1.5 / 4.2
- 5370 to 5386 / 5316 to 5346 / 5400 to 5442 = 0.7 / 4.36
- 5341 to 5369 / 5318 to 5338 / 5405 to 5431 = 0.9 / 4.37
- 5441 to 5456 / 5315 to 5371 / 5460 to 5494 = -0.3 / 4.21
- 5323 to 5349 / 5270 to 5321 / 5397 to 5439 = -0.8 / 4.25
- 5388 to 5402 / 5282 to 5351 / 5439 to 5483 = -0.1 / 4.28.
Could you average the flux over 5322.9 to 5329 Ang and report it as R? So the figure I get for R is 4.3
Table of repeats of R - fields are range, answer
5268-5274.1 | 3.96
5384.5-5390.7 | 4.19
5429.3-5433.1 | 4.18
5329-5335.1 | 4.52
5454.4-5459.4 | 4.38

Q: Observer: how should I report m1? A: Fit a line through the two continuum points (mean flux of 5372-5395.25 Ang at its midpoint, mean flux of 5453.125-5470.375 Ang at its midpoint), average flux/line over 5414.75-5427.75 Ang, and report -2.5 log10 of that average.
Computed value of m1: -0.03 mag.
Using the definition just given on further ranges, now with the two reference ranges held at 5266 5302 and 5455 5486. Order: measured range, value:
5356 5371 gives -0.03 mag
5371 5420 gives -0.04 mag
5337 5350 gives -0.06 mag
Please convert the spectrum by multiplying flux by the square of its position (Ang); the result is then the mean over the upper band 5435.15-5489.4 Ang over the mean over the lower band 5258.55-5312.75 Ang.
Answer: 1.10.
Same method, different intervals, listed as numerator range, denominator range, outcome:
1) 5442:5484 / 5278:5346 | 1.04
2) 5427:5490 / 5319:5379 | 1.03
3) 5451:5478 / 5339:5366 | 1.05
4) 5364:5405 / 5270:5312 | 1.05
